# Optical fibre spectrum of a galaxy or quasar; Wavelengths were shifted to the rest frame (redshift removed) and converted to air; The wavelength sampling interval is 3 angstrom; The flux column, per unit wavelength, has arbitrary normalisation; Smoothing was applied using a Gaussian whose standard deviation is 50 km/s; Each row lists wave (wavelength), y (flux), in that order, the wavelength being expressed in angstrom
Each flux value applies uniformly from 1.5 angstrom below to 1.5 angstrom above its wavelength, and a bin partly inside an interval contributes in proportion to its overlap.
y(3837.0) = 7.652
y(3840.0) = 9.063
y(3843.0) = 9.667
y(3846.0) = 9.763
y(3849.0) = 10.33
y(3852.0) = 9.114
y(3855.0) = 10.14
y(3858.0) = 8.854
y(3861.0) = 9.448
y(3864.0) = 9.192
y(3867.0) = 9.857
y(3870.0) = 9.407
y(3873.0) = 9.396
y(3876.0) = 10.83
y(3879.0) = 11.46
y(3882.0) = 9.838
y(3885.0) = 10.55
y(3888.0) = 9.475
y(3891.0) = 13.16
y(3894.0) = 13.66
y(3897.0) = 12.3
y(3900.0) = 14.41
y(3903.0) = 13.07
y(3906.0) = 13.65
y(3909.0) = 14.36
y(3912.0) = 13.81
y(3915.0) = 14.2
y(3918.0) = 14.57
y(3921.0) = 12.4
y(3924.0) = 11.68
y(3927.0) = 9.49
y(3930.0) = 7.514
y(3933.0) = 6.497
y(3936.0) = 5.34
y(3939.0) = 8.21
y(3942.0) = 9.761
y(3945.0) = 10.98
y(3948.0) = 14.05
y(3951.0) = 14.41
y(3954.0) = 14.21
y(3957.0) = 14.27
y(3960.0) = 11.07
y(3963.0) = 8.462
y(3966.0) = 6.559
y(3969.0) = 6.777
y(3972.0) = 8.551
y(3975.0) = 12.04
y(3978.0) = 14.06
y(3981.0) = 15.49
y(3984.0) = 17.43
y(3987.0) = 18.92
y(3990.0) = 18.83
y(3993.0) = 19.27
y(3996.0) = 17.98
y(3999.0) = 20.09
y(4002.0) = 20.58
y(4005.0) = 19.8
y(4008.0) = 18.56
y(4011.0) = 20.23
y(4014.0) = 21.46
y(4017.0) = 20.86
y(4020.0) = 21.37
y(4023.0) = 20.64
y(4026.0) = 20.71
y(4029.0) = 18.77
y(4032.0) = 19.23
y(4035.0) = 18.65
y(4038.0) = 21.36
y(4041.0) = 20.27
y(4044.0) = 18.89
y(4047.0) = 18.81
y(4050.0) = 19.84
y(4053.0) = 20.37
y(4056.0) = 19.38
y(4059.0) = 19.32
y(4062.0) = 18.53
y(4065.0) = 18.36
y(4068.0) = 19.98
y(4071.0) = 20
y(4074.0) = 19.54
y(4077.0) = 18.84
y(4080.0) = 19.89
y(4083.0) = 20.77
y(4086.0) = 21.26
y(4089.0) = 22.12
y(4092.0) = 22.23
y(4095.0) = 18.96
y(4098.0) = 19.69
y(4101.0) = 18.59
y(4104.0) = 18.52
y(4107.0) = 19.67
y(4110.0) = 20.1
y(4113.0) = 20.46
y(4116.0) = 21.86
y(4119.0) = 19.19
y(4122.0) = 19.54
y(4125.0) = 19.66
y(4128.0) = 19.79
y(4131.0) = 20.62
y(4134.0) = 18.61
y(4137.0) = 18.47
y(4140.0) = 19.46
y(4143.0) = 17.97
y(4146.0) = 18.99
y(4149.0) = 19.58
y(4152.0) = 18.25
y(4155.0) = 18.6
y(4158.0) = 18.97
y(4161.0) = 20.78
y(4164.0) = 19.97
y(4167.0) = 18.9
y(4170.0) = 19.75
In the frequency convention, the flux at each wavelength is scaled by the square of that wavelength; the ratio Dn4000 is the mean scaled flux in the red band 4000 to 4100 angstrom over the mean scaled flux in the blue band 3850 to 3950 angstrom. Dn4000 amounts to 2.0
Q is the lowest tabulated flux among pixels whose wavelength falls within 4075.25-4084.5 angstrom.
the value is 18.84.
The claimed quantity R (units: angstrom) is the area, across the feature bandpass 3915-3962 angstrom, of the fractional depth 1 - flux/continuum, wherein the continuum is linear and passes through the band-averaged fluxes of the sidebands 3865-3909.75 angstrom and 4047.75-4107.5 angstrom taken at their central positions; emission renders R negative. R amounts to 9.4 angstrom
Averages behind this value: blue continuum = 11.6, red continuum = 19.8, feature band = 11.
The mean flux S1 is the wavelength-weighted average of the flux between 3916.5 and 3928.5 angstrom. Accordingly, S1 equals 12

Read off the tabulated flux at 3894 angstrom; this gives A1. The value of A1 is 13.66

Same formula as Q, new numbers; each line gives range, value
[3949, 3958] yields 14.21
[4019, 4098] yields 18.36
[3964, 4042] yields 6.559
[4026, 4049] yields 18.65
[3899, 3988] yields 5.34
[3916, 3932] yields 7.514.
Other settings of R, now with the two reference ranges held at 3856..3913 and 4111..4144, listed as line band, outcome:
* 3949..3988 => 5.0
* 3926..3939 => 5.8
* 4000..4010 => -2.7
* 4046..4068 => -2.6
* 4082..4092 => -1.8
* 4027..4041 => -2.7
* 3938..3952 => 2.0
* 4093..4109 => -0.4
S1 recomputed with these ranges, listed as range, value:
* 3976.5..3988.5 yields 16.5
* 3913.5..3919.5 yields 14.4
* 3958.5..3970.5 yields 8.22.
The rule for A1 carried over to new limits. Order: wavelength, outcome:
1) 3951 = 14.41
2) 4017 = 20.86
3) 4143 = 17.97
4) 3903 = 13.07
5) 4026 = 20.71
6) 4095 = 18.96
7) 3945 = 10.98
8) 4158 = 18.97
